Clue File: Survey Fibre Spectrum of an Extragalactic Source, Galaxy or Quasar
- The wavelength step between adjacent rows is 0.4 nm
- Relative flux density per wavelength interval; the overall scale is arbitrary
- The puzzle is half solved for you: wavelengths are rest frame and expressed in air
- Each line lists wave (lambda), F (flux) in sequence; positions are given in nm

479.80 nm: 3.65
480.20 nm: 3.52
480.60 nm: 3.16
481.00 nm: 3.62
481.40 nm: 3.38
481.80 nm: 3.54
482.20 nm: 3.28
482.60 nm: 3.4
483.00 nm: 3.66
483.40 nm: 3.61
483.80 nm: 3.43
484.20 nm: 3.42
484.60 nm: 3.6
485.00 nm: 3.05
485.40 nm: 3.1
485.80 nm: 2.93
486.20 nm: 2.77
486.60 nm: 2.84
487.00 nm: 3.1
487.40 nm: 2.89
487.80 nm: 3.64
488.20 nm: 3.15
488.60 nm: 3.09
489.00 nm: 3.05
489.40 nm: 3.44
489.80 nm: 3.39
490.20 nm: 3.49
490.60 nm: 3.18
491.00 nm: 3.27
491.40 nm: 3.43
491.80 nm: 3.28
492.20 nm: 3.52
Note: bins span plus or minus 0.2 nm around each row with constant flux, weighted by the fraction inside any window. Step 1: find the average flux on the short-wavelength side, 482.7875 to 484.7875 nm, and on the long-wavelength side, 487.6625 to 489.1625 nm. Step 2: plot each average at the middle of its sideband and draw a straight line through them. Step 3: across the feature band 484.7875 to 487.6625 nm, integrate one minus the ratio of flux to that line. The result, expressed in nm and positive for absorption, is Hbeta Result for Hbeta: 0.34 nm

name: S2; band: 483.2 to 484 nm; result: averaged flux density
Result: 3.52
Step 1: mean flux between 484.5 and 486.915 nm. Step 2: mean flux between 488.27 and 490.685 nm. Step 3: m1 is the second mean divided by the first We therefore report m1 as 1.08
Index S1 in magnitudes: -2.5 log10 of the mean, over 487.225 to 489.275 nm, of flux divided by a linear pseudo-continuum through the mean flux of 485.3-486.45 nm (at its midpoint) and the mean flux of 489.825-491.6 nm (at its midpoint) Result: -0.02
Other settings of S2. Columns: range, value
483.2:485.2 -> 3.42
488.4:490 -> 3.24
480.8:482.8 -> 3.44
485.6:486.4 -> 2.85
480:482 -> 3.44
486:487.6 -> 2.9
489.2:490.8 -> 3.37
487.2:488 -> 3.26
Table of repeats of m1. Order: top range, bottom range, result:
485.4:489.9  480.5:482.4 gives 0.91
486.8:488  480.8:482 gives 0.91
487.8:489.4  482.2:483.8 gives 0.91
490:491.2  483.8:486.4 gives 1.05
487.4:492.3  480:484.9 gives 0.96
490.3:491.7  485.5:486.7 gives 1.15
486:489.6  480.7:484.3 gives 0.89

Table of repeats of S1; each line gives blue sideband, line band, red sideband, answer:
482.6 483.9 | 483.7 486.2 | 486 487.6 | 0.01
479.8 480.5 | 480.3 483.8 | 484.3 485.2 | -0.01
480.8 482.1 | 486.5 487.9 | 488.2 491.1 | 0.08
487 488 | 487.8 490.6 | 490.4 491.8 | -0.01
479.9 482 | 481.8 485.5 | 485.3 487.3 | -0.07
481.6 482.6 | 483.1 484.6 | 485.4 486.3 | -0.11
